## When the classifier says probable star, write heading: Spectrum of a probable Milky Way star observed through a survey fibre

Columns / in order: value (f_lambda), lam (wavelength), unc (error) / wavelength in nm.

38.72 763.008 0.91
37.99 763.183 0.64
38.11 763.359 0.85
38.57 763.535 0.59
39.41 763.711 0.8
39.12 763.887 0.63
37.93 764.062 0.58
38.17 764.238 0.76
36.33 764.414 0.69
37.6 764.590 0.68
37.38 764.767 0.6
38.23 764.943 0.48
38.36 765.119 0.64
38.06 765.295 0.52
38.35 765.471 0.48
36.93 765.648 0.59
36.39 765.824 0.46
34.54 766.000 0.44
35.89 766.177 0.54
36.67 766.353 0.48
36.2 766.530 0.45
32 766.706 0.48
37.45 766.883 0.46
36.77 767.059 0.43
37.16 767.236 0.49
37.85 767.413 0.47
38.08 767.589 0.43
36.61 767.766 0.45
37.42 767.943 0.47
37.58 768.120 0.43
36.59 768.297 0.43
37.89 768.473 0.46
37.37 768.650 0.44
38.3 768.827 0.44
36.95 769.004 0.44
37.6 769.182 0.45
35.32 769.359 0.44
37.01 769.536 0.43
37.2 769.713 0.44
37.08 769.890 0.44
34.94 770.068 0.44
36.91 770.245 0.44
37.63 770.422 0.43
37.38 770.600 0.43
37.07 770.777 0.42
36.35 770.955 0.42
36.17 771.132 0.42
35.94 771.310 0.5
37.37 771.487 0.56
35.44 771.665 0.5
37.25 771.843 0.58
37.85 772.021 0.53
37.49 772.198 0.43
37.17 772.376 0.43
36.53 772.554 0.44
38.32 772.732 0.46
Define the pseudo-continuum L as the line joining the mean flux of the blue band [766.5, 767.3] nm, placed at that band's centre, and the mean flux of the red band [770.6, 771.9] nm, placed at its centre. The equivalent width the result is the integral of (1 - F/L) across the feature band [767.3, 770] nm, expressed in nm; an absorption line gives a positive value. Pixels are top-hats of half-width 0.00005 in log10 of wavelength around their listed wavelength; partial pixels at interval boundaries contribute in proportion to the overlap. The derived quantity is -0.08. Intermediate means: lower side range 35.9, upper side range 36.6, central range 37.2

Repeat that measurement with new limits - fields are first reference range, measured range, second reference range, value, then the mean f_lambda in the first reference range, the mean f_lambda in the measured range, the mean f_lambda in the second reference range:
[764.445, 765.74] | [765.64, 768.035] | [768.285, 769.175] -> 0.08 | 37.8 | 36.4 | 37.5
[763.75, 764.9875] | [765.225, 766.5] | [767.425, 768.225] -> 0.04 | 37.9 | 36.6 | 37.4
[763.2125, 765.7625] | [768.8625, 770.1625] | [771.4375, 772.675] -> 0.02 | 38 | 36.6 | 37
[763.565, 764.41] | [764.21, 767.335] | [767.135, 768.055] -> 0.09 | 38.4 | 36.8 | 37.4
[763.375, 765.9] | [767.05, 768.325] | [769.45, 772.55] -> 0.00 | 37.9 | 37.3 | 36.8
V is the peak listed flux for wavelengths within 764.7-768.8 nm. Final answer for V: 38.36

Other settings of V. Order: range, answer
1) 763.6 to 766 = 39.41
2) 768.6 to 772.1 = 38.3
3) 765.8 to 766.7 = 36.67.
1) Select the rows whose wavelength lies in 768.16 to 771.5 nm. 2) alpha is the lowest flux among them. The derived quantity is 34.94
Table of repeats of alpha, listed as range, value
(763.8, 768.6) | 32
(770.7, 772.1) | 35.44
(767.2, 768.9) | 36.59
